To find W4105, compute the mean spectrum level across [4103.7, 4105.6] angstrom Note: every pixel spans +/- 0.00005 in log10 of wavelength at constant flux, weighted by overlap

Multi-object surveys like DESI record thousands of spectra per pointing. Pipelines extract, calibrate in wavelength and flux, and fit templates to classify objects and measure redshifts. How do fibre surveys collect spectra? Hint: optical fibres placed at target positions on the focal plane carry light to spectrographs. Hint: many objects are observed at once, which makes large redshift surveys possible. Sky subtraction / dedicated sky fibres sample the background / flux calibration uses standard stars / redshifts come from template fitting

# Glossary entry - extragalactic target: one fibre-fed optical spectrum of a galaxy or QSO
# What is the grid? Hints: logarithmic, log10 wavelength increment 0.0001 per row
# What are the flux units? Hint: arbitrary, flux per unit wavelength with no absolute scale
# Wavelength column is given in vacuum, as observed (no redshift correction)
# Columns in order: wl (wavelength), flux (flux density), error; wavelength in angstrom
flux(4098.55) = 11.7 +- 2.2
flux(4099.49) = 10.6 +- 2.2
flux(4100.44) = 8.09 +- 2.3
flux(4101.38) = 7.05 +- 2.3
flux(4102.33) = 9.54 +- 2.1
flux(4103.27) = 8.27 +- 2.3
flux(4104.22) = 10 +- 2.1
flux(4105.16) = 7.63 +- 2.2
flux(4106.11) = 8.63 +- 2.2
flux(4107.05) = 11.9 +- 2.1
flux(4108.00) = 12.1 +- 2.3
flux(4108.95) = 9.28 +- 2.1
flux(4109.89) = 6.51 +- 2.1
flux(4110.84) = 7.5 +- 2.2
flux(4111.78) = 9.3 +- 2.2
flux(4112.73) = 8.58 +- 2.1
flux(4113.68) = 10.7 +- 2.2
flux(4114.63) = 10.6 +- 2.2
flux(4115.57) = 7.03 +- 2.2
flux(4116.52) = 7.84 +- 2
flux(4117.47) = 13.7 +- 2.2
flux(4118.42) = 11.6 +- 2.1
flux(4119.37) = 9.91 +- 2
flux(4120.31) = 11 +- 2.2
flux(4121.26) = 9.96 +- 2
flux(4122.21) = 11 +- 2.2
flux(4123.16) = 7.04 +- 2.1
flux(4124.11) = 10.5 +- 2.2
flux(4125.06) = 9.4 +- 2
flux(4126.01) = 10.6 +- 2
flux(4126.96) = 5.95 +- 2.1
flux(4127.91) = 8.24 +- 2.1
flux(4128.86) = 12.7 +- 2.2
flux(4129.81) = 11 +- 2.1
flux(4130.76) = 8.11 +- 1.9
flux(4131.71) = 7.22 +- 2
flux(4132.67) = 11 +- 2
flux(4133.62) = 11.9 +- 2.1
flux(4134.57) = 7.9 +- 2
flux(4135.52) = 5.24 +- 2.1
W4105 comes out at 8.82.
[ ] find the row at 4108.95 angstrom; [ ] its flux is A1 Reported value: 9.28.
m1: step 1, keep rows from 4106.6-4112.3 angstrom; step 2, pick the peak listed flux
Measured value 12.1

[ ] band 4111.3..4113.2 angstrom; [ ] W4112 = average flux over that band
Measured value 8.95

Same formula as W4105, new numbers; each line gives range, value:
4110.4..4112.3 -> 8.44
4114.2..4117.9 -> 9.75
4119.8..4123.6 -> 9.79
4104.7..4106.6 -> 8.18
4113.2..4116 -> 9.49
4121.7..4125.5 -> 9.48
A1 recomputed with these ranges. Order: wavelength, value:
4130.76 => 8.11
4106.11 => 8.63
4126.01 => 10.6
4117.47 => 13.7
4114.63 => 10.6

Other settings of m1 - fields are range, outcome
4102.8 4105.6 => 10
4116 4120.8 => 13.7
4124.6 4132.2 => 12.7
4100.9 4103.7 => 9.54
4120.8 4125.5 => 11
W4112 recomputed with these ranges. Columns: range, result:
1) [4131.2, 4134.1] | 10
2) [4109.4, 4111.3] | 7.04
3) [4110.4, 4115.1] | 9.35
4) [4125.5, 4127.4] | 8.34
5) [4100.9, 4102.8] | 8.3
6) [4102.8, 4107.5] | 9.28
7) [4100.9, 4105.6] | 8.51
